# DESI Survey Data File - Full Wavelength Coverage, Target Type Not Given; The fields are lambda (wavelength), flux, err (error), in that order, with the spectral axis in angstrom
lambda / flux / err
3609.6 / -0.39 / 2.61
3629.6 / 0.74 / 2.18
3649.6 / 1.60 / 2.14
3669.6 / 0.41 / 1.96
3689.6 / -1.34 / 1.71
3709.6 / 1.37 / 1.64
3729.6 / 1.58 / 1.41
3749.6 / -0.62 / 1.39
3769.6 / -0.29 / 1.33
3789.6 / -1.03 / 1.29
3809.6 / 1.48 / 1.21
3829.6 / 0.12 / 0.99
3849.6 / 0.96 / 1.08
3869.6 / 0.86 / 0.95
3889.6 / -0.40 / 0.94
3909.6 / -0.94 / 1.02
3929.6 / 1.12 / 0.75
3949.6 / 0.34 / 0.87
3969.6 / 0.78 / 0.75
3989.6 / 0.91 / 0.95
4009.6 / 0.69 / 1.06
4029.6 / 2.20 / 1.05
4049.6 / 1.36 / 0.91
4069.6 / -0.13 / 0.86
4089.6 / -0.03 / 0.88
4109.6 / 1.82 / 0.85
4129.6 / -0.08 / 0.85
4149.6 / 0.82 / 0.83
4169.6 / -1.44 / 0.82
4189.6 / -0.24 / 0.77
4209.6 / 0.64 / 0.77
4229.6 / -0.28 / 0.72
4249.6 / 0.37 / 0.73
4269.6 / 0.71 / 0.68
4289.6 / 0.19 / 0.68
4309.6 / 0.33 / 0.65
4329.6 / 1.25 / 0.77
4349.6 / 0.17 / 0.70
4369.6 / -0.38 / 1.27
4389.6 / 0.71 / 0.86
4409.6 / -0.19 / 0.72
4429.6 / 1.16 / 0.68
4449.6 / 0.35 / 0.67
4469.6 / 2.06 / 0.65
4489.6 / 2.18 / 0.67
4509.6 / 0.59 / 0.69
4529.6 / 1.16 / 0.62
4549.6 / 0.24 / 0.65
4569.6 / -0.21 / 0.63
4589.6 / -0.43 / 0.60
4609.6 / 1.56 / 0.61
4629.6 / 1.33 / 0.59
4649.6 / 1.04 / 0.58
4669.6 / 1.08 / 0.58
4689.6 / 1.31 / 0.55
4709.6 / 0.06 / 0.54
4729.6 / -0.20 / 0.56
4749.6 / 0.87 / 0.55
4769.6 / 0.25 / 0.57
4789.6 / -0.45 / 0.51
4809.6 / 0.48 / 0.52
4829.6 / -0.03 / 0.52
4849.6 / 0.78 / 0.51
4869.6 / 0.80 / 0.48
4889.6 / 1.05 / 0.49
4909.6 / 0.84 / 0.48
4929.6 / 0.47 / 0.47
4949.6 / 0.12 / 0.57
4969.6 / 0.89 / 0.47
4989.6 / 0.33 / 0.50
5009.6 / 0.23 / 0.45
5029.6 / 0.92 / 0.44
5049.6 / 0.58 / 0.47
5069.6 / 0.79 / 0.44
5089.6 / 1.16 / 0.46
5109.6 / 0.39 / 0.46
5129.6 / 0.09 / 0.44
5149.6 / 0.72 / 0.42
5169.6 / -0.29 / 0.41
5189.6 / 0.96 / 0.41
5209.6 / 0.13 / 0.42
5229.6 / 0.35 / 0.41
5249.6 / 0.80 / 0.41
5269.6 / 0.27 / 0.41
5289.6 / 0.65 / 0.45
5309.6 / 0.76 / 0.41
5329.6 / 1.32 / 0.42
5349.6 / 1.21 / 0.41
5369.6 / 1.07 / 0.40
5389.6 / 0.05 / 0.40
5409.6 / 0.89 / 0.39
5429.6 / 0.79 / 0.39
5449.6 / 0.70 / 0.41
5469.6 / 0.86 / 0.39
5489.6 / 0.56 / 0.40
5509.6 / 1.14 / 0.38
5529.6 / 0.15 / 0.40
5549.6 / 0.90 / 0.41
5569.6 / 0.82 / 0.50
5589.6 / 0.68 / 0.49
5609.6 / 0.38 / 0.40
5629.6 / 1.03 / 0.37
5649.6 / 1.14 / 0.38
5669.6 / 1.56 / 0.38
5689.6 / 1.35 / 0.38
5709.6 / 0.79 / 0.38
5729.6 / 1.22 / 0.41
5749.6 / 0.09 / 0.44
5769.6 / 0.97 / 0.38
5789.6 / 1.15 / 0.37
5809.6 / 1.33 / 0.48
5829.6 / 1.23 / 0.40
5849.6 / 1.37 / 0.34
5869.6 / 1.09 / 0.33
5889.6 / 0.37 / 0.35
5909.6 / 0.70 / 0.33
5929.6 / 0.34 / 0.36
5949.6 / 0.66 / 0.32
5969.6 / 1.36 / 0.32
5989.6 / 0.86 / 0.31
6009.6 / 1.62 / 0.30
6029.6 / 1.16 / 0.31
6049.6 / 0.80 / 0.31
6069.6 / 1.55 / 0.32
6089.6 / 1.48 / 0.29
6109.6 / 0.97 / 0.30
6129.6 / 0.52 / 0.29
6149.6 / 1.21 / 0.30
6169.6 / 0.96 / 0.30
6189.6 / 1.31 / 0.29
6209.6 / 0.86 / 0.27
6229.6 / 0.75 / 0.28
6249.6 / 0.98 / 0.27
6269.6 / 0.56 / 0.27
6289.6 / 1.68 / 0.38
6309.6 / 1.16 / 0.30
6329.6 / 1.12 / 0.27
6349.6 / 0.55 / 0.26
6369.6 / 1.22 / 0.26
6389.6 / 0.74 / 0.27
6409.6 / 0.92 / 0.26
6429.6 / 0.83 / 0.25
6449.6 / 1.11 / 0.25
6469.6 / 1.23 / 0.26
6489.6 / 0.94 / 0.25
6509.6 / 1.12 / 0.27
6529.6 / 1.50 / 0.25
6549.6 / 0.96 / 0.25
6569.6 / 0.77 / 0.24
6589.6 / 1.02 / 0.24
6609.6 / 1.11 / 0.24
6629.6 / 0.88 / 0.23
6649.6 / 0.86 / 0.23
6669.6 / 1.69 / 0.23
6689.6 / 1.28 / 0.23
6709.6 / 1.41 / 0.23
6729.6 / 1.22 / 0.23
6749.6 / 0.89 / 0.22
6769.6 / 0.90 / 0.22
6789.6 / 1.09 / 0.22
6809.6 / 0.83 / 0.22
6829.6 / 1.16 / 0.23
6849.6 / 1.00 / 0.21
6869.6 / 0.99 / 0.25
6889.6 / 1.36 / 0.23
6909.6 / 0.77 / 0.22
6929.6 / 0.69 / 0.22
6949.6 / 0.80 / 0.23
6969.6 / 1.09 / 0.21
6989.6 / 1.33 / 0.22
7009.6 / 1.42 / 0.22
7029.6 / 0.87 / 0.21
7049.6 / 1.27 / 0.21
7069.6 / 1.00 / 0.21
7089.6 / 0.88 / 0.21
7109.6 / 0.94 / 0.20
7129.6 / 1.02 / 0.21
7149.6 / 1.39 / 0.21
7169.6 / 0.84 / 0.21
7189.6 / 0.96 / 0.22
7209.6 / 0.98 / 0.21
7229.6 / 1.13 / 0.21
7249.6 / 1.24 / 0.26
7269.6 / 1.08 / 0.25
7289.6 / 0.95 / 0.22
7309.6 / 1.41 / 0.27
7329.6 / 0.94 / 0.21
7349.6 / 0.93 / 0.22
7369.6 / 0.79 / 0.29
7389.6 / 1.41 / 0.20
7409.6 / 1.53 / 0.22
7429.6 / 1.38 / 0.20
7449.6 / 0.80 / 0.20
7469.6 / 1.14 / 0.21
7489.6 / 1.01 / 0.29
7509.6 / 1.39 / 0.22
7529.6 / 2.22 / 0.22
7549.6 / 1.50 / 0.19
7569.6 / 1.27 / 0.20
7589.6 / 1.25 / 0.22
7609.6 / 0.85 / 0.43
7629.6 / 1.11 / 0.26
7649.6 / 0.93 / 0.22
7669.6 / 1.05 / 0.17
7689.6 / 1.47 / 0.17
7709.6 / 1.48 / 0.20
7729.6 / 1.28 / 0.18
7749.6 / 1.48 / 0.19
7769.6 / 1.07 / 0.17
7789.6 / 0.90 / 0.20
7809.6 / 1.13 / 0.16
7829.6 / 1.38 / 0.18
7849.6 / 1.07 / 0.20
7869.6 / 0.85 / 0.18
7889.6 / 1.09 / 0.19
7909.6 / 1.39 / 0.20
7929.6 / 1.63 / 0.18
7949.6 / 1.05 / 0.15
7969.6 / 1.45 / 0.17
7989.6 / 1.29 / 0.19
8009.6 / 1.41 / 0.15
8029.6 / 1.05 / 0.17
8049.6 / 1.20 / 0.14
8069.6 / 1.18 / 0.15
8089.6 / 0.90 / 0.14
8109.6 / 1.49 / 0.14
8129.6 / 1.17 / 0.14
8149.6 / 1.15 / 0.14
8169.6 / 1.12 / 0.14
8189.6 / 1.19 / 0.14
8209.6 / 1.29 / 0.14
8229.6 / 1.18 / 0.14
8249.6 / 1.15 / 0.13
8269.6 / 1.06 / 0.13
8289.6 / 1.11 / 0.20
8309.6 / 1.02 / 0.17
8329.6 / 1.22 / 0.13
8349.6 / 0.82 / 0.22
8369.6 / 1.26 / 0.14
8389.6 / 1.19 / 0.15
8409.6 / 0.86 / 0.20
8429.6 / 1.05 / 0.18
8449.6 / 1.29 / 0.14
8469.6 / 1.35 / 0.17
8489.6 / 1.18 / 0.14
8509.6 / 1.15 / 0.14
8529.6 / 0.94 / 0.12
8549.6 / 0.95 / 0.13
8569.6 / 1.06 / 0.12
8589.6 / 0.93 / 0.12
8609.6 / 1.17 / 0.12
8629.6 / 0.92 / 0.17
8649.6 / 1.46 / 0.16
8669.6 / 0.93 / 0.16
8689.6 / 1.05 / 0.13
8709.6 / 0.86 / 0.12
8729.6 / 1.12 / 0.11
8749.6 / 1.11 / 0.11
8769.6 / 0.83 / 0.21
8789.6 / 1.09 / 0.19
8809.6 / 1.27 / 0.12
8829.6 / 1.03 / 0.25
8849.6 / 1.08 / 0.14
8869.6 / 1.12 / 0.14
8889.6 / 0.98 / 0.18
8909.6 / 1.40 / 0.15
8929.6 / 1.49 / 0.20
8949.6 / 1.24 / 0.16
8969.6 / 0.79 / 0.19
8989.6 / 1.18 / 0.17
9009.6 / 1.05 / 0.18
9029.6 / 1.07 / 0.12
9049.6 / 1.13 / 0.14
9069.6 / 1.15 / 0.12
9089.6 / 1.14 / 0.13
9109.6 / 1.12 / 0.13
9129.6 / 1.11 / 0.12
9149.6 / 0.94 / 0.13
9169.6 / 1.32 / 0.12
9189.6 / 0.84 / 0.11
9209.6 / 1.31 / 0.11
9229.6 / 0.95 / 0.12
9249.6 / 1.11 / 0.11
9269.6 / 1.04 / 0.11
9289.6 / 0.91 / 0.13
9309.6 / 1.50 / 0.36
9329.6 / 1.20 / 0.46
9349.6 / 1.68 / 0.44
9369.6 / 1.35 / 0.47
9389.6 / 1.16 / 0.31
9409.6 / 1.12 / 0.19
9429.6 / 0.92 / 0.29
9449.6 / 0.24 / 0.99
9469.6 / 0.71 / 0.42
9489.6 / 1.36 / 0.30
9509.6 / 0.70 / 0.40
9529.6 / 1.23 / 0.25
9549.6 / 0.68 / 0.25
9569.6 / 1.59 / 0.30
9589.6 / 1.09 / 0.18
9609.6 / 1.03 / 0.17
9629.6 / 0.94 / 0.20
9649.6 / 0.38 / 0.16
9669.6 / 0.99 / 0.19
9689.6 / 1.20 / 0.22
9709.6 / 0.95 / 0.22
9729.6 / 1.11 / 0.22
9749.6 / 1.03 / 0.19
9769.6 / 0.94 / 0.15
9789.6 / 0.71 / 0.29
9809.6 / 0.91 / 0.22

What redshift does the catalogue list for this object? 0.146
